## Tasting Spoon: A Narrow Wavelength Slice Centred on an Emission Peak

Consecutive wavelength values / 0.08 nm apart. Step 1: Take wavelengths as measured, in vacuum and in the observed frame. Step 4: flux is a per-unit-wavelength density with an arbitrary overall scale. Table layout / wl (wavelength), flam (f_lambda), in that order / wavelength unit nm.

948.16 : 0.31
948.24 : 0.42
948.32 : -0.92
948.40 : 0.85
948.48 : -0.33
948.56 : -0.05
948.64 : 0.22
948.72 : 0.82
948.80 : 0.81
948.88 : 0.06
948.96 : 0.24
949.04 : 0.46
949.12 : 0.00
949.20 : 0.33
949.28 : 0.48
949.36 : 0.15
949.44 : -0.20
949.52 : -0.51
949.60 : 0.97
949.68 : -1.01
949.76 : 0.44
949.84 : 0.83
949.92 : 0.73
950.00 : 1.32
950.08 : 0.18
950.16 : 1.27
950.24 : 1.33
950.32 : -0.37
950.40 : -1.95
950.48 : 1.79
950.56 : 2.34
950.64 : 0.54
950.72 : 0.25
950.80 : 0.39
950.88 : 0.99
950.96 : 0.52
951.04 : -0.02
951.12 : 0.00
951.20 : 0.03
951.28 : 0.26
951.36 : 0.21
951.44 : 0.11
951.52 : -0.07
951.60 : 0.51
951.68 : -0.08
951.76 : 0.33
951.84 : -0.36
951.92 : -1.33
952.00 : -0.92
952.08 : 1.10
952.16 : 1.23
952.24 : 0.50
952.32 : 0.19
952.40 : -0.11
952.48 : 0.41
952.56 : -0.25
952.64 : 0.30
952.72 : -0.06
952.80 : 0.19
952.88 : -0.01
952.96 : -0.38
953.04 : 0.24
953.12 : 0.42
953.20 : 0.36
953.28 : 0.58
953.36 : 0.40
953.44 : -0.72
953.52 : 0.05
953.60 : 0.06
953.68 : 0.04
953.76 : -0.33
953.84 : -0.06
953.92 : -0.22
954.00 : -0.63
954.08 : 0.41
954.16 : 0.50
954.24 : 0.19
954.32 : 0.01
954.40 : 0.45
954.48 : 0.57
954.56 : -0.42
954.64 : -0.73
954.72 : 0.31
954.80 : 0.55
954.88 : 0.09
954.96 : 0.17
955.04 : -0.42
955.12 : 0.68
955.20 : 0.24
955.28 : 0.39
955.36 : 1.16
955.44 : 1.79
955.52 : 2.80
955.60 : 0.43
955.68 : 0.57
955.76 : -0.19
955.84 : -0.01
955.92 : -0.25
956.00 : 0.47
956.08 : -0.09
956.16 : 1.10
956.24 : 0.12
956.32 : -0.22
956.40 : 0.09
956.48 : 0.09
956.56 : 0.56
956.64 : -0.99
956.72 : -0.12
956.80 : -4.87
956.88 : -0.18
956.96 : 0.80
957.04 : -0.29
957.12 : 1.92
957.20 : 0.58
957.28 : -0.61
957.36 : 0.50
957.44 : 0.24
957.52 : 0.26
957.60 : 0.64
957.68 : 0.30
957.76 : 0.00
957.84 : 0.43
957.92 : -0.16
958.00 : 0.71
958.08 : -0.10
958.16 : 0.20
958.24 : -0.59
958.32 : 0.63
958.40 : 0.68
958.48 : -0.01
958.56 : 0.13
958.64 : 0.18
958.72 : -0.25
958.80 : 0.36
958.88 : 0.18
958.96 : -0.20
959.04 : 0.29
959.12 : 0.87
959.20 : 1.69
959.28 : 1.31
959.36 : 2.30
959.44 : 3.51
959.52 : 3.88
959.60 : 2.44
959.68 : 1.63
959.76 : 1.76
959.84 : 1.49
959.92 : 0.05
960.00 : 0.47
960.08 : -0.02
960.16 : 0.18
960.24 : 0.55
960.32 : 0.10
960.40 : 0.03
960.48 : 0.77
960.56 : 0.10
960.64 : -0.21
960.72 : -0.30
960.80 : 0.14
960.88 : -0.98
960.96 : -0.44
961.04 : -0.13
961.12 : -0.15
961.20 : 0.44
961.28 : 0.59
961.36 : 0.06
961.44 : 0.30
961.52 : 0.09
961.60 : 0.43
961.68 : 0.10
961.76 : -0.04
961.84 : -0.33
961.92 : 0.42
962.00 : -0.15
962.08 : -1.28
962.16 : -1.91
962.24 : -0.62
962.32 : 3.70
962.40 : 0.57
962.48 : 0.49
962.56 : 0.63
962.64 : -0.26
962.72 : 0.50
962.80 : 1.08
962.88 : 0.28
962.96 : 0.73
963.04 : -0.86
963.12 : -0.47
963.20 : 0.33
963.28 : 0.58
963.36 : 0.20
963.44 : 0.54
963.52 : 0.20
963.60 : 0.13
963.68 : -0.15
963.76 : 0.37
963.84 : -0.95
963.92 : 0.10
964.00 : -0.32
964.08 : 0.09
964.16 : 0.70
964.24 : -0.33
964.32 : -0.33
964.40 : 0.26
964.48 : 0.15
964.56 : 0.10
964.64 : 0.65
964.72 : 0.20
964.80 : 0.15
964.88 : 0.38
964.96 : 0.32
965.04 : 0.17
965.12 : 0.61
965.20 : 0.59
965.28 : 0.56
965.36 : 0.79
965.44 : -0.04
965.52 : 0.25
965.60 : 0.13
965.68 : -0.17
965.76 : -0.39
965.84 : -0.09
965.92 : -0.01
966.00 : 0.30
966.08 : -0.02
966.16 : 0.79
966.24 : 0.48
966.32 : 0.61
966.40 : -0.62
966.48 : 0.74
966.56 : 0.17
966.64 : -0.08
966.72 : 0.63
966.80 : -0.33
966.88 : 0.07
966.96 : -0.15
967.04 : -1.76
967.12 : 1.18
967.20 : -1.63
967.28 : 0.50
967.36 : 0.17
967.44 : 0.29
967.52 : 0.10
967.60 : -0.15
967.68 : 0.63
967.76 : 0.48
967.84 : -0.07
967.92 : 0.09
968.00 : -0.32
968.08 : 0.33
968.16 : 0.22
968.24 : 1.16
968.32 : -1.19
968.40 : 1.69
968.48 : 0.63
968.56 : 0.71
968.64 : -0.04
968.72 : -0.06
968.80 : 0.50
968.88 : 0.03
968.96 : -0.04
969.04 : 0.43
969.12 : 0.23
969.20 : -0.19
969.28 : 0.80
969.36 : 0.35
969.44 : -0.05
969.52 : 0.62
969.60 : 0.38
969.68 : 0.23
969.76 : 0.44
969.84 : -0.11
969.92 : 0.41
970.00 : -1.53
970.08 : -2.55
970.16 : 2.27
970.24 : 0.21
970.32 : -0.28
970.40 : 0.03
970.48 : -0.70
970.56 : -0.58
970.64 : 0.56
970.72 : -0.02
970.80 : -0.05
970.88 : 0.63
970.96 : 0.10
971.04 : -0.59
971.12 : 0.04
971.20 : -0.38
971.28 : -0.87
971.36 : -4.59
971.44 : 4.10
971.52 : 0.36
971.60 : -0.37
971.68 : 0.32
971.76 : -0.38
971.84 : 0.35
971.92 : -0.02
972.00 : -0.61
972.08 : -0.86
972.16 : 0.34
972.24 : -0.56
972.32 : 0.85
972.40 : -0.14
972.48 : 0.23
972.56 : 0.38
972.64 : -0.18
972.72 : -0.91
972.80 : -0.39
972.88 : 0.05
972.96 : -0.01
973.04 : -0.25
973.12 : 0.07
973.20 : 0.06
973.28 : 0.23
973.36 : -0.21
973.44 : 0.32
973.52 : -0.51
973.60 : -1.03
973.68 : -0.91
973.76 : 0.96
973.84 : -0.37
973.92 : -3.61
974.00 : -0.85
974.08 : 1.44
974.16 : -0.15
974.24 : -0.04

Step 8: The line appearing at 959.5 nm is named [O III] 5007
